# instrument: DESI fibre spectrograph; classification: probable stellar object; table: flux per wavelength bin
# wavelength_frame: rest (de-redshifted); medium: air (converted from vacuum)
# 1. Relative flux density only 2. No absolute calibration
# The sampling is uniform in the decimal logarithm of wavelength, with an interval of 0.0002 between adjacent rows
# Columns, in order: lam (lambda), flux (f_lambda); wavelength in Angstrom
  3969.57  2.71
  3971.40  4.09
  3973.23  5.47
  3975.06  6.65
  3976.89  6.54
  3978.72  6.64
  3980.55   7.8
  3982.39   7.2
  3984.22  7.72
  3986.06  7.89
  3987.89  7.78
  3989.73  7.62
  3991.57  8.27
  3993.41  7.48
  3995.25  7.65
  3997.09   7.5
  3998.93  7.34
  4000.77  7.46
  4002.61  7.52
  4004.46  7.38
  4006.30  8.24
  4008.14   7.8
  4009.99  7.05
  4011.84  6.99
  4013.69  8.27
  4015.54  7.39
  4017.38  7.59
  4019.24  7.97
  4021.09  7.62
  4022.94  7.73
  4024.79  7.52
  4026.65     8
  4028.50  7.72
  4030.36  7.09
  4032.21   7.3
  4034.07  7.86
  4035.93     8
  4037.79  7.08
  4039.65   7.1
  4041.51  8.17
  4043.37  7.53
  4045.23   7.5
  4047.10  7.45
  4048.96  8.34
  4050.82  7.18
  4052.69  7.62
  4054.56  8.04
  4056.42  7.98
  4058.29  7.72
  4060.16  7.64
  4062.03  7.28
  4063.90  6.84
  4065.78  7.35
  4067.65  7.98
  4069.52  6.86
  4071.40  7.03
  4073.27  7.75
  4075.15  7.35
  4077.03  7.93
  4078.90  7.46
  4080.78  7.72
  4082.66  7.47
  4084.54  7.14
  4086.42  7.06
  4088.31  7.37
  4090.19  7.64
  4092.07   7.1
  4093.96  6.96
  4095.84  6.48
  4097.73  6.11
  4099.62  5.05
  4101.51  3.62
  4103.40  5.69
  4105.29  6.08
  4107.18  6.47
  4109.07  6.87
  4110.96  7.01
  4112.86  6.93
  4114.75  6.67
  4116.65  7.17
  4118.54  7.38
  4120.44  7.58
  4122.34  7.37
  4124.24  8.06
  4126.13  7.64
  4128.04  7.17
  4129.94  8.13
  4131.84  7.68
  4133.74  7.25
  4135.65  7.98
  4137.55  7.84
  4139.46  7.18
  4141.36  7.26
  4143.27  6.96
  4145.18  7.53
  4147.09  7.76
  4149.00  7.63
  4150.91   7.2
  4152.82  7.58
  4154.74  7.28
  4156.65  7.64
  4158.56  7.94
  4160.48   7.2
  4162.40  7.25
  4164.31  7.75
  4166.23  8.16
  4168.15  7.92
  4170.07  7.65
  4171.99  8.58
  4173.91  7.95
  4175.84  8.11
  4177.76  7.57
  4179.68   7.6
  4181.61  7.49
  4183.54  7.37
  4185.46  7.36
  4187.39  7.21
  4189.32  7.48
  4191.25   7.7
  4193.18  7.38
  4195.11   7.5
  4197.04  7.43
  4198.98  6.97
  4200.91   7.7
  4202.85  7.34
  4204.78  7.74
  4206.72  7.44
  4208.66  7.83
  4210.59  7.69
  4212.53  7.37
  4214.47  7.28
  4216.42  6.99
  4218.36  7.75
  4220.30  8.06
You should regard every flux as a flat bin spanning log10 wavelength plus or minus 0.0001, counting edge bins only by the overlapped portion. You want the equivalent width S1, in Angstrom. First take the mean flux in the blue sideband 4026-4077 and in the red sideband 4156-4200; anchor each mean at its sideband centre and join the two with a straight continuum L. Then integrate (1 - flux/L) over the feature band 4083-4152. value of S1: 5.0 Angstrom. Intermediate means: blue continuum 7.55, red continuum 7.62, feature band 7.04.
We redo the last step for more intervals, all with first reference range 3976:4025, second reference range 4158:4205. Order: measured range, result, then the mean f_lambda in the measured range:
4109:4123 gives 0.84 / 7.13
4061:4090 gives 0.75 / 7.38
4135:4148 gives 0.18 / 7.49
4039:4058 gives -0.33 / 7.7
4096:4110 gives 3.40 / 5.74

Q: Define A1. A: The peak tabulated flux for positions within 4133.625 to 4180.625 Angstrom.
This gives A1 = 8.58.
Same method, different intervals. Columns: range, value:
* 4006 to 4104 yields 8.34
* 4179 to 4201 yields 7.7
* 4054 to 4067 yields 8.04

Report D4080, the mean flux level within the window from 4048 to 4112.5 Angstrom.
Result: 7.06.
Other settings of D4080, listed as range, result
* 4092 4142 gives 6.91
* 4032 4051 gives 7.62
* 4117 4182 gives 7.62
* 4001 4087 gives 7.56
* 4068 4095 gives 7.36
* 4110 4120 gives 7.06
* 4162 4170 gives 7.8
